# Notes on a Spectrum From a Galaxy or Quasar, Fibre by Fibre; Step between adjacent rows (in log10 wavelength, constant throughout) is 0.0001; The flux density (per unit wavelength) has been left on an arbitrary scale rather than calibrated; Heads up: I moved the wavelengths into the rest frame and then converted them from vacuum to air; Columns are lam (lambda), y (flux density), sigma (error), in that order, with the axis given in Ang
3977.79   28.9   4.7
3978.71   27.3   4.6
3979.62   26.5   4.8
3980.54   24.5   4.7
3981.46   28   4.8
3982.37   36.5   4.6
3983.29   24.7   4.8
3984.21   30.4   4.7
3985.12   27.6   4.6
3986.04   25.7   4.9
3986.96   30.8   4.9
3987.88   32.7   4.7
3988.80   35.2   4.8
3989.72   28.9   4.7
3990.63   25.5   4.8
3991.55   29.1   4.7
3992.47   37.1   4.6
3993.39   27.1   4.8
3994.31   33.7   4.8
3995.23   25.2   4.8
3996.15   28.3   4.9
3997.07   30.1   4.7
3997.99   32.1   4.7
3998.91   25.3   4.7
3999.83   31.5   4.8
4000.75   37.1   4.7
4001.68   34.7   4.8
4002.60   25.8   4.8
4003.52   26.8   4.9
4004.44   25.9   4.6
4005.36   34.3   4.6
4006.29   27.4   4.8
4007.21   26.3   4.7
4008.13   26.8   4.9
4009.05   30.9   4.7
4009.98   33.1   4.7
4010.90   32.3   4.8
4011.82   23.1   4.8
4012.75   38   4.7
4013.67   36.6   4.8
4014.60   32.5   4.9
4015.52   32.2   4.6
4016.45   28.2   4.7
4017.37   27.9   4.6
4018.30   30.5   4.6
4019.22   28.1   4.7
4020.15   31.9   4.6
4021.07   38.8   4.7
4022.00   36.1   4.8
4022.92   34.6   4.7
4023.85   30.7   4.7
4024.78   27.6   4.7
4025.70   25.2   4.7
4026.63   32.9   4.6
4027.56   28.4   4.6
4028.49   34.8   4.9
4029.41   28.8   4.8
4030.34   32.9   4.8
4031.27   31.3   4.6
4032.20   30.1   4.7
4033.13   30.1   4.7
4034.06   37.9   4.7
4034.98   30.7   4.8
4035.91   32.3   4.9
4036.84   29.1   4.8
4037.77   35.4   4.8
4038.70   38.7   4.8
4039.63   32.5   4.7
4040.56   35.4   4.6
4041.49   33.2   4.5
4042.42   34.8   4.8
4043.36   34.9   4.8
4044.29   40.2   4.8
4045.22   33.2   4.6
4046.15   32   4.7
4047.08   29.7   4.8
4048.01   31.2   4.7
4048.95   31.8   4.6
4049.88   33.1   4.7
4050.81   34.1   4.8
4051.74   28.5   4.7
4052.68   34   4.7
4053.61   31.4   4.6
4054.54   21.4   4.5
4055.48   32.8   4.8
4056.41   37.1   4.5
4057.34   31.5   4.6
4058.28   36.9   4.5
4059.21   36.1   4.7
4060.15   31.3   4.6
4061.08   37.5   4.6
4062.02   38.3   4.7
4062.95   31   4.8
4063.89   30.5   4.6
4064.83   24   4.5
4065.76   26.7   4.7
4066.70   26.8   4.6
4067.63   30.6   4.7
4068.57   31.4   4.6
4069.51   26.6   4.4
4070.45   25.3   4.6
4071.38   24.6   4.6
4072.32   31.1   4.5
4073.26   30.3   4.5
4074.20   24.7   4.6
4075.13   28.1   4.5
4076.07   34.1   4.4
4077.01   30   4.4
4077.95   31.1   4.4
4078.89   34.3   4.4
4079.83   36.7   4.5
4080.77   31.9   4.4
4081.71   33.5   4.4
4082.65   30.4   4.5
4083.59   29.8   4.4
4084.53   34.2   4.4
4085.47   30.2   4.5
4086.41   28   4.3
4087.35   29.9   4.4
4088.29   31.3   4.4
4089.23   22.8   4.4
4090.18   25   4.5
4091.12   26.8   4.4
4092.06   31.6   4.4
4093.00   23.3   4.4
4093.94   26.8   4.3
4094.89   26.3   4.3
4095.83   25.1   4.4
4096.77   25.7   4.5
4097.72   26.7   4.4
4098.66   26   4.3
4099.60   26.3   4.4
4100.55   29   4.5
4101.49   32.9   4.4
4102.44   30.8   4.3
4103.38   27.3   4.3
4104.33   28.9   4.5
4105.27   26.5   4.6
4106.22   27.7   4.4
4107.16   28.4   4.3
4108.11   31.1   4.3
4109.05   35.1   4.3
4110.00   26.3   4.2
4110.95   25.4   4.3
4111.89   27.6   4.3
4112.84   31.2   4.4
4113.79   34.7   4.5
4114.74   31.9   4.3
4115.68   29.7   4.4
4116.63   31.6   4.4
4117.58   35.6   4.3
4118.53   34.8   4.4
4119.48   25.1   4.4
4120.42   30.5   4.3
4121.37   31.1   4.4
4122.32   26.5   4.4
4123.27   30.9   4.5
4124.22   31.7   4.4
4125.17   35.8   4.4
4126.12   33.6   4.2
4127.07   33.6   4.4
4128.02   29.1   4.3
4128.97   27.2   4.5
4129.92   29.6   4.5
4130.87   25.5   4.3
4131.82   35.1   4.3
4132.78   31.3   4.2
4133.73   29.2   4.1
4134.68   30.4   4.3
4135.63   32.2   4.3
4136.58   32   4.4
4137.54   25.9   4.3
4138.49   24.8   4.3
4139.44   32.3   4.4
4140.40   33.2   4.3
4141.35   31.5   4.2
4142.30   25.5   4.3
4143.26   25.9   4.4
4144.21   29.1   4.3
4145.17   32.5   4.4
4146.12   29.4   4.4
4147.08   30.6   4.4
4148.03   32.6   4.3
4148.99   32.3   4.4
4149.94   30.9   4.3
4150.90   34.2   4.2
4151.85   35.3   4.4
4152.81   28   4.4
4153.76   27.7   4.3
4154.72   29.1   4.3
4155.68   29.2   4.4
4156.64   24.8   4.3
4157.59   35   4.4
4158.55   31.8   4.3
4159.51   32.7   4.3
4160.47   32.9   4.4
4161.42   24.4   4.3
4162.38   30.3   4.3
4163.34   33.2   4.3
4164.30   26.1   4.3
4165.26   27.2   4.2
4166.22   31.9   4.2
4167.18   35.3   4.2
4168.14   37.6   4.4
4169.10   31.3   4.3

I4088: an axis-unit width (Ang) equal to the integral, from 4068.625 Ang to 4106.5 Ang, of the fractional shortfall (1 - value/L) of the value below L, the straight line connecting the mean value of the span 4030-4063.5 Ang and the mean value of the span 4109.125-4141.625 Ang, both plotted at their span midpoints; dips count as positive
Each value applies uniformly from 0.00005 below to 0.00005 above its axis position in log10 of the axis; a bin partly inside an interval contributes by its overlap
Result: 3.53 Ang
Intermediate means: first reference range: 33.1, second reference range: 30.5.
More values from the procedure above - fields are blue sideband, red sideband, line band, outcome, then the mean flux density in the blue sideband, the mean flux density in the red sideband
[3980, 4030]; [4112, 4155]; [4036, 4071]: -1.9 Ang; 30.3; 30.7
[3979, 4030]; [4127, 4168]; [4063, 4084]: 0.4 Ang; 30.3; 30.3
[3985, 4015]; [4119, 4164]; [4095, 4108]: 1.1 Ang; 30.2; 30.3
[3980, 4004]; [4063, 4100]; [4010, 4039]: -2.4 Ang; 29.8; 28.7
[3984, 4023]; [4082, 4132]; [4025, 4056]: -2.1 Ang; 30.6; 29.4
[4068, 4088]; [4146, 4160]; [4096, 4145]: 1.4 Ang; 30.3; 30.9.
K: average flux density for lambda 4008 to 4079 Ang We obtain 31.6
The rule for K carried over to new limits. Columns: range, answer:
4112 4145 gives 30.5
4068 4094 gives 29.5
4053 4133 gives 30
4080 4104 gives 28.6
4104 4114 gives 29.2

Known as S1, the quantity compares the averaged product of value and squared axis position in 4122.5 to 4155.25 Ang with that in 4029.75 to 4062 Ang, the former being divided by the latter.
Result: 1.0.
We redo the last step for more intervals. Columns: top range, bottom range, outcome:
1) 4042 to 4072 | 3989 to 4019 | 1.07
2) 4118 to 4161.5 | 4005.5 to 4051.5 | 1.00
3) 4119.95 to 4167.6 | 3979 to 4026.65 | 1.08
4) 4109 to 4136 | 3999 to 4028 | 1.05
